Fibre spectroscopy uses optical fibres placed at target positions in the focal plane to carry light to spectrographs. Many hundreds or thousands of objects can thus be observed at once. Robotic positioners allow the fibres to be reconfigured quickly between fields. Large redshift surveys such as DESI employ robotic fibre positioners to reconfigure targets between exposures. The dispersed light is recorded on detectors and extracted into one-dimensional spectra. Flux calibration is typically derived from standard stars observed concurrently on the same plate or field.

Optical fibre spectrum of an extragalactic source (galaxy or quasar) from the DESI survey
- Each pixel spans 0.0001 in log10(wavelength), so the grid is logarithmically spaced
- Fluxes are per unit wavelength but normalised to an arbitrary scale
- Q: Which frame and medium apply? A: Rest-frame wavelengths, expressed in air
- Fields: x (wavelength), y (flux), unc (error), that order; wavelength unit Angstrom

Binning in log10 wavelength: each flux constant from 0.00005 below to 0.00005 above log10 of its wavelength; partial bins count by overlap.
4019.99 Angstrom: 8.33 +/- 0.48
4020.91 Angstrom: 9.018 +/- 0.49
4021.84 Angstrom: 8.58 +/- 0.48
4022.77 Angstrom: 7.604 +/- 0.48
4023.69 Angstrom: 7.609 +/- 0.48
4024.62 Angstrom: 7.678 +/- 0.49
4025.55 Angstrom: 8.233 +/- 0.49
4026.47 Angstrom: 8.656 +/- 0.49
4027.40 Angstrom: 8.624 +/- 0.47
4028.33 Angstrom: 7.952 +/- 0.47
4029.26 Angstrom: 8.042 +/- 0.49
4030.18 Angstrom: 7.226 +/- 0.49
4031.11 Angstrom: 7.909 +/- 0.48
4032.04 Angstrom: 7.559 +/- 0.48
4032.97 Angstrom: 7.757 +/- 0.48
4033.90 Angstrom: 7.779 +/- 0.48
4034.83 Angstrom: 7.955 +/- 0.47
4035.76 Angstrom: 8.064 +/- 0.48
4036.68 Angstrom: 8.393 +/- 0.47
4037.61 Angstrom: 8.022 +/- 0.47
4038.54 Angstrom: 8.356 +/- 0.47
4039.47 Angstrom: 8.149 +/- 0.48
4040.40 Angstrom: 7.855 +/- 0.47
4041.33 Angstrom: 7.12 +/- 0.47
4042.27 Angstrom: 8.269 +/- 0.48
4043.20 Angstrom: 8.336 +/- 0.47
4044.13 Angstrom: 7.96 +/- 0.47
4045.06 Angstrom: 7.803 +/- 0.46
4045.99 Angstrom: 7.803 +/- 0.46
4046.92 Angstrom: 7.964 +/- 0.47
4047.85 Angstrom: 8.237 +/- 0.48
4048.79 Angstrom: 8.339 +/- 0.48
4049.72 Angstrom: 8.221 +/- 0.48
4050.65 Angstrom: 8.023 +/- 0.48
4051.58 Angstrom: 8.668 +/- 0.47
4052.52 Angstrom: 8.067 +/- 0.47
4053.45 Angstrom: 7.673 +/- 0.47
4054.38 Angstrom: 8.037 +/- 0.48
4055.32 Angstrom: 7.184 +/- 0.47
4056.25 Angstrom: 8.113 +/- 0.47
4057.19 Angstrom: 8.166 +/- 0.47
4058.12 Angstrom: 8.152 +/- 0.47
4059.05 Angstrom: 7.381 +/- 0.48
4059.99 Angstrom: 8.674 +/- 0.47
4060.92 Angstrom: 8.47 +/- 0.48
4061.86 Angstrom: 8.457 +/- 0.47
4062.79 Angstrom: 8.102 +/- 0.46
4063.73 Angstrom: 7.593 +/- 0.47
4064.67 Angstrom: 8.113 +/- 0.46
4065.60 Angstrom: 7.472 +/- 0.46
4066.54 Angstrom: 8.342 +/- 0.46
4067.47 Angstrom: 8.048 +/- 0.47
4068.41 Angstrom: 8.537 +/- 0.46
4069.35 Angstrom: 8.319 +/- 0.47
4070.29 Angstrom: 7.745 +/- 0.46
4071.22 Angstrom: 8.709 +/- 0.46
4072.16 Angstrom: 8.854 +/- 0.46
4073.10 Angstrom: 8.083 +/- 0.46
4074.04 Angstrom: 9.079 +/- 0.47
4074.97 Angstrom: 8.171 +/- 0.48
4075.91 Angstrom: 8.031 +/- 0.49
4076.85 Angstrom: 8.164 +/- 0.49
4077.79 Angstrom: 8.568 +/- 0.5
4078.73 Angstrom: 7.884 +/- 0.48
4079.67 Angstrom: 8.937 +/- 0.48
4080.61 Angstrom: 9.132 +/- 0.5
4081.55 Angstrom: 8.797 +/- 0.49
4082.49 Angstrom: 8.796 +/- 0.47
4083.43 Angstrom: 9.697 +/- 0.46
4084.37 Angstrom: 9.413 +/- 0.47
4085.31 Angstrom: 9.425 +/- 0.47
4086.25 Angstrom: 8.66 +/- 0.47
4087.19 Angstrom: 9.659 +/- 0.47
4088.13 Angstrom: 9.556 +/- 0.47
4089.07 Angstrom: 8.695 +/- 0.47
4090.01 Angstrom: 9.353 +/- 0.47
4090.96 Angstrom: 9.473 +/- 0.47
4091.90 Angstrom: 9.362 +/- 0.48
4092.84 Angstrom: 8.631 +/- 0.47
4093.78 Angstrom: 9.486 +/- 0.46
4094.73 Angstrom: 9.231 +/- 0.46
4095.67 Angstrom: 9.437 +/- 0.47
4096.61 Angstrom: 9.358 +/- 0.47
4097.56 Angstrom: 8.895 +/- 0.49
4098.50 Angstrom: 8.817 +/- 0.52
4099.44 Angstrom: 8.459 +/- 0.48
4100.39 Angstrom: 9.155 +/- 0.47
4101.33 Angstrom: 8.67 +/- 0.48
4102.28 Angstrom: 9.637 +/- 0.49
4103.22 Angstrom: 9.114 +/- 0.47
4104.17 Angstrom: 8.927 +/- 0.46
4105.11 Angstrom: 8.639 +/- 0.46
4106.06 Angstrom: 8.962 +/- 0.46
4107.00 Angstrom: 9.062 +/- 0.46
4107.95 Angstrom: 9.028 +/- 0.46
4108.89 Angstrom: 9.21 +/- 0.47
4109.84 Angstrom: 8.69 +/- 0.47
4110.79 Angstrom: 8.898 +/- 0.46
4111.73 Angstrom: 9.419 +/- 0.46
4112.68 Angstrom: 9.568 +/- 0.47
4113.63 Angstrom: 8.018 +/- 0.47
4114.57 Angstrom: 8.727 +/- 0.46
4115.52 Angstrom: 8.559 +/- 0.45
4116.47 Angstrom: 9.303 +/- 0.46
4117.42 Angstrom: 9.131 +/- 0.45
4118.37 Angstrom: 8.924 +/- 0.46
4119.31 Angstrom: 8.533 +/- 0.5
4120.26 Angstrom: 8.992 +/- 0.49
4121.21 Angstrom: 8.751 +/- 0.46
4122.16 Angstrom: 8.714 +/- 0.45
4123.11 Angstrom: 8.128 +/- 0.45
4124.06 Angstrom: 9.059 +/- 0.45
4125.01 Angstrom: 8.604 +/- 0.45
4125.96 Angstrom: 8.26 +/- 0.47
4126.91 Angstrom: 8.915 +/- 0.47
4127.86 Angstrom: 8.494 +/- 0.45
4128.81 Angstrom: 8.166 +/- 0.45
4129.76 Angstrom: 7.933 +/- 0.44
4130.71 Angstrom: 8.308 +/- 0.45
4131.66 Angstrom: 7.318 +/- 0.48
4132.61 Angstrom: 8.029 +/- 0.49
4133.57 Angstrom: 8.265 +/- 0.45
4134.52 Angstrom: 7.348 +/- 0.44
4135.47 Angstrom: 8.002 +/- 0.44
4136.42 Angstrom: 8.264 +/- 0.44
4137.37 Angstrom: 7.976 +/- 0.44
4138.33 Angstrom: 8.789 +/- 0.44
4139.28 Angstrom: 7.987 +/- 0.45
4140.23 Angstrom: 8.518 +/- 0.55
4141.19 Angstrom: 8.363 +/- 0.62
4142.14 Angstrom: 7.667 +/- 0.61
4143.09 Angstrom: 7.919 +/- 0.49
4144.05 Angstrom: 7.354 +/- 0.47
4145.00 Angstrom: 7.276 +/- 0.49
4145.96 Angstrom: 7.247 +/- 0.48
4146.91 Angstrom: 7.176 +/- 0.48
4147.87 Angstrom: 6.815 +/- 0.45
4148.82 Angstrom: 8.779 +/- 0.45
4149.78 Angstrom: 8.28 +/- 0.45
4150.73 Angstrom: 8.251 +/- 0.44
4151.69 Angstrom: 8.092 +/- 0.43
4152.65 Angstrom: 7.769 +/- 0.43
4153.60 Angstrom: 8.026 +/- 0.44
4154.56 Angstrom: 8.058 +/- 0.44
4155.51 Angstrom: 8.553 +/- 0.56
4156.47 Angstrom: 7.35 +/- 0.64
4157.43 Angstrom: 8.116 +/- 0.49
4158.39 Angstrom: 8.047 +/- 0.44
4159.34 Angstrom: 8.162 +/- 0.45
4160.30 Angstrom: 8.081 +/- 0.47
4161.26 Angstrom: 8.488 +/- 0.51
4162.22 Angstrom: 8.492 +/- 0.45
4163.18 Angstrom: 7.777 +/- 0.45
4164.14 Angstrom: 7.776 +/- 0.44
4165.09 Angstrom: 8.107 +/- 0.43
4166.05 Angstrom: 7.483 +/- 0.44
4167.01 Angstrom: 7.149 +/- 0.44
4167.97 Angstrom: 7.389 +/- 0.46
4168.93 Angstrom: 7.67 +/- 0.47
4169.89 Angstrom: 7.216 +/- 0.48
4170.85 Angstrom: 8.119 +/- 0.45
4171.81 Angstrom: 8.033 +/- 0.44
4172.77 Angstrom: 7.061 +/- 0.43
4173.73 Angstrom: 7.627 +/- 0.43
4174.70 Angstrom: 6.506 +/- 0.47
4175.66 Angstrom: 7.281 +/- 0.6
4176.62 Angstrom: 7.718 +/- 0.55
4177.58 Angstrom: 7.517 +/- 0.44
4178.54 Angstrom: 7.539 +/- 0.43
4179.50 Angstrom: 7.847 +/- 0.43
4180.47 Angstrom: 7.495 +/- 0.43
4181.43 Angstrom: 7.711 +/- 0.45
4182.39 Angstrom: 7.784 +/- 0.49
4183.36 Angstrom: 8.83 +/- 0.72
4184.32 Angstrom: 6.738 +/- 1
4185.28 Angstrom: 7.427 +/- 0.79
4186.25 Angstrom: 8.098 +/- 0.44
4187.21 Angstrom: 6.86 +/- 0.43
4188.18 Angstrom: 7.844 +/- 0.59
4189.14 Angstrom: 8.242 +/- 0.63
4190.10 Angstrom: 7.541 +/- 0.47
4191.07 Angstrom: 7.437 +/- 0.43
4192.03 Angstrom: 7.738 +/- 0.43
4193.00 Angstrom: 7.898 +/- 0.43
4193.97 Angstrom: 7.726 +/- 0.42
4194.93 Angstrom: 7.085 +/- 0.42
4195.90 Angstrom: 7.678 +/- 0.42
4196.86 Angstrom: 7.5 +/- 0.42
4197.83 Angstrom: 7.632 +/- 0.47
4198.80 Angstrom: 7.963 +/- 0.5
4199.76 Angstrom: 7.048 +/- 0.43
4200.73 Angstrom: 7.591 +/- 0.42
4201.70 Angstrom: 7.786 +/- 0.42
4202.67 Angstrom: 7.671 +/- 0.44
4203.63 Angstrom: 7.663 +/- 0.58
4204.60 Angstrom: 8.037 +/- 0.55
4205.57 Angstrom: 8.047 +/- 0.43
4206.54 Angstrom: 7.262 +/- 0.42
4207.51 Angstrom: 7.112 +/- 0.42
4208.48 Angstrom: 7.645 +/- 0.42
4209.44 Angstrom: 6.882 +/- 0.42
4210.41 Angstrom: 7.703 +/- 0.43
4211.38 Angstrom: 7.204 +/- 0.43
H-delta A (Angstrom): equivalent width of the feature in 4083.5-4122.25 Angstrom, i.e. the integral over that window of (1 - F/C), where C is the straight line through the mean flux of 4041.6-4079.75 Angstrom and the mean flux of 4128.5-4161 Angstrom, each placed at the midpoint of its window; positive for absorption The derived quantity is -4.8 Angstrom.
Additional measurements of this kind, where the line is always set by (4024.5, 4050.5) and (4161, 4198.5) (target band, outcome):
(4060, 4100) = -4.1 Angstrom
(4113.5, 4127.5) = -1.7 Angstrom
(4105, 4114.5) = -1.4 Angstrom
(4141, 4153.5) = -0.1 Angstrom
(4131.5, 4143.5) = -0.5 Angstrom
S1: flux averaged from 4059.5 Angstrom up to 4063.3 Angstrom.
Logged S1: 8.4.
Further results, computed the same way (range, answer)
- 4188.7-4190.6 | 7.88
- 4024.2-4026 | 7.95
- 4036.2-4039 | 8.28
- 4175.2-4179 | 7.53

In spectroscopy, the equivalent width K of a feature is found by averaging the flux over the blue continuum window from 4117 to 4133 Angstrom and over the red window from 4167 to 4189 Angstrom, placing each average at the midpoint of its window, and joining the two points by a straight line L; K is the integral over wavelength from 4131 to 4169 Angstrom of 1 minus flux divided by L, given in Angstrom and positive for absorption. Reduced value 0.6 Angstrom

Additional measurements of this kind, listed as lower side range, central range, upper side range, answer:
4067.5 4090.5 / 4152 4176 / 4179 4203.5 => 0.4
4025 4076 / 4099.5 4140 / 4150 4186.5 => -3.7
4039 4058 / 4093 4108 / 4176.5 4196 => -2.2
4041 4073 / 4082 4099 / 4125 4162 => -2.4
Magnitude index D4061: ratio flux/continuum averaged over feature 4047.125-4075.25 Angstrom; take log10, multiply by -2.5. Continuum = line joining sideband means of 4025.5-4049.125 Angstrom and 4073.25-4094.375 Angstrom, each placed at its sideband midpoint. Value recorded 0.04 mag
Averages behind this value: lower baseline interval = 8.01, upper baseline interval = 8.94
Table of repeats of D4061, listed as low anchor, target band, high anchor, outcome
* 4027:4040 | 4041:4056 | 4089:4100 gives 0.04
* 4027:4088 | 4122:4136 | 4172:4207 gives -0.04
